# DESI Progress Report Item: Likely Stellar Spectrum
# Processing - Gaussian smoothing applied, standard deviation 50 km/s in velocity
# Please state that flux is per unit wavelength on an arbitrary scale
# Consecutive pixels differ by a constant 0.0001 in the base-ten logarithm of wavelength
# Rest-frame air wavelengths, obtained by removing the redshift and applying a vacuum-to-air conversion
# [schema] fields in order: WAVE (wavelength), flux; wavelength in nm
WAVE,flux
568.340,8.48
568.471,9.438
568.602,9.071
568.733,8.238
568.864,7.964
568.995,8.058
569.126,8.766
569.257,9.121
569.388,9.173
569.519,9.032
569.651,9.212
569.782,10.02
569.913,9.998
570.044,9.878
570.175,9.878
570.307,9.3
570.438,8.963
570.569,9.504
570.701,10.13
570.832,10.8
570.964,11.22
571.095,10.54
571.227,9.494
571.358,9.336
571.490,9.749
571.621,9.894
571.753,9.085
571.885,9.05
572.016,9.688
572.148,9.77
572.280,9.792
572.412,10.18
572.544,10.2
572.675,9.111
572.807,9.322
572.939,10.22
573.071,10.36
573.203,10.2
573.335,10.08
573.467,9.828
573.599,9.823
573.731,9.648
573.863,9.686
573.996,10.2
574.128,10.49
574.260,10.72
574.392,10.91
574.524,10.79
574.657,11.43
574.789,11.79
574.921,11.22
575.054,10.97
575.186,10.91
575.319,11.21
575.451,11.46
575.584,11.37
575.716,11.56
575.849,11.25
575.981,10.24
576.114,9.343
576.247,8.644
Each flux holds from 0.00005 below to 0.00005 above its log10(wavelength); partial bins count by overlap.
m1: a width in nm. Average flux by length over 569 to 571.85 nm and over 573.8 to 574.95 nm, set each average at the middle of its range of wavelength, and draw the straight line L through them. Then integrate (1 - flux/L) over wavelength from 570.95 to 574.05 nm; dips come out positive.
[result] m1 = 0.12 nm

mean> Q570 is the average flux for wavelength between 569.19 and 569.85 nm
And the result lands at 9.31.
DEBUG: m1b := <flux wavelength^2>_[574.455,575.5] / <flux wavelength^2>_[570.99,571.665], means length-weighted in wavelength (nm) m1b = 1.15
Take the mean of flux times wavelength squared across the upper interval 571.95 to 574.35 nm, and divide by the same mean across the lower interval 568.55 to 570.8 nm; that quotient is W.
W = 1.1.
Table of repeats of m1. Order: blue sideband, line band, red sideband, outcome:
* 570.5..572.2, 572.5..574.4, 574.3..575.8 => 0.11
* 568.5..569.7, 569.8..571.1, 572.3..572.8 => -0.12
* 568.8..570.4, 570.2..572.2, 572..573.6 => -0.05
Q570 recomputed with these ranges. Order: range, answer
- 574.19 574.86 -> 11.1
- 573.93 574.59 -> 10.6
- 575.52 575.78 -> 11.5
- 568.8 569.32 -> 8.48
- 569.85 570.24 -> 9.93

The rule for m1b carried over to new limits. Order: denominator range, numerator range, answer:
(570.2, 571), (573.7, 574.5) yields 1.05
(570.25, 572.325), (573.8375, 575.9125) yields 1.14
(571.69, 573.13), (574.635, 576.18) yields 1.15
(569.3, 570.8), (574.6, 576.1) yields 1.19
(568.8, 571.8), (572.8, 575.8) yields 1.13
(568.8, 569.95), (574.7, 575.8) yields 1.28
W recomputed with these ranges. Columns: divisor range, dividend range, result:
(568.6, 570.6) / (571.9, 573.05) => 1.08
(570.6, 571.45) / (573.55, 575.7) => 1.07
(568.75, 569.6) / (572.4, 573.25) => 1.16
